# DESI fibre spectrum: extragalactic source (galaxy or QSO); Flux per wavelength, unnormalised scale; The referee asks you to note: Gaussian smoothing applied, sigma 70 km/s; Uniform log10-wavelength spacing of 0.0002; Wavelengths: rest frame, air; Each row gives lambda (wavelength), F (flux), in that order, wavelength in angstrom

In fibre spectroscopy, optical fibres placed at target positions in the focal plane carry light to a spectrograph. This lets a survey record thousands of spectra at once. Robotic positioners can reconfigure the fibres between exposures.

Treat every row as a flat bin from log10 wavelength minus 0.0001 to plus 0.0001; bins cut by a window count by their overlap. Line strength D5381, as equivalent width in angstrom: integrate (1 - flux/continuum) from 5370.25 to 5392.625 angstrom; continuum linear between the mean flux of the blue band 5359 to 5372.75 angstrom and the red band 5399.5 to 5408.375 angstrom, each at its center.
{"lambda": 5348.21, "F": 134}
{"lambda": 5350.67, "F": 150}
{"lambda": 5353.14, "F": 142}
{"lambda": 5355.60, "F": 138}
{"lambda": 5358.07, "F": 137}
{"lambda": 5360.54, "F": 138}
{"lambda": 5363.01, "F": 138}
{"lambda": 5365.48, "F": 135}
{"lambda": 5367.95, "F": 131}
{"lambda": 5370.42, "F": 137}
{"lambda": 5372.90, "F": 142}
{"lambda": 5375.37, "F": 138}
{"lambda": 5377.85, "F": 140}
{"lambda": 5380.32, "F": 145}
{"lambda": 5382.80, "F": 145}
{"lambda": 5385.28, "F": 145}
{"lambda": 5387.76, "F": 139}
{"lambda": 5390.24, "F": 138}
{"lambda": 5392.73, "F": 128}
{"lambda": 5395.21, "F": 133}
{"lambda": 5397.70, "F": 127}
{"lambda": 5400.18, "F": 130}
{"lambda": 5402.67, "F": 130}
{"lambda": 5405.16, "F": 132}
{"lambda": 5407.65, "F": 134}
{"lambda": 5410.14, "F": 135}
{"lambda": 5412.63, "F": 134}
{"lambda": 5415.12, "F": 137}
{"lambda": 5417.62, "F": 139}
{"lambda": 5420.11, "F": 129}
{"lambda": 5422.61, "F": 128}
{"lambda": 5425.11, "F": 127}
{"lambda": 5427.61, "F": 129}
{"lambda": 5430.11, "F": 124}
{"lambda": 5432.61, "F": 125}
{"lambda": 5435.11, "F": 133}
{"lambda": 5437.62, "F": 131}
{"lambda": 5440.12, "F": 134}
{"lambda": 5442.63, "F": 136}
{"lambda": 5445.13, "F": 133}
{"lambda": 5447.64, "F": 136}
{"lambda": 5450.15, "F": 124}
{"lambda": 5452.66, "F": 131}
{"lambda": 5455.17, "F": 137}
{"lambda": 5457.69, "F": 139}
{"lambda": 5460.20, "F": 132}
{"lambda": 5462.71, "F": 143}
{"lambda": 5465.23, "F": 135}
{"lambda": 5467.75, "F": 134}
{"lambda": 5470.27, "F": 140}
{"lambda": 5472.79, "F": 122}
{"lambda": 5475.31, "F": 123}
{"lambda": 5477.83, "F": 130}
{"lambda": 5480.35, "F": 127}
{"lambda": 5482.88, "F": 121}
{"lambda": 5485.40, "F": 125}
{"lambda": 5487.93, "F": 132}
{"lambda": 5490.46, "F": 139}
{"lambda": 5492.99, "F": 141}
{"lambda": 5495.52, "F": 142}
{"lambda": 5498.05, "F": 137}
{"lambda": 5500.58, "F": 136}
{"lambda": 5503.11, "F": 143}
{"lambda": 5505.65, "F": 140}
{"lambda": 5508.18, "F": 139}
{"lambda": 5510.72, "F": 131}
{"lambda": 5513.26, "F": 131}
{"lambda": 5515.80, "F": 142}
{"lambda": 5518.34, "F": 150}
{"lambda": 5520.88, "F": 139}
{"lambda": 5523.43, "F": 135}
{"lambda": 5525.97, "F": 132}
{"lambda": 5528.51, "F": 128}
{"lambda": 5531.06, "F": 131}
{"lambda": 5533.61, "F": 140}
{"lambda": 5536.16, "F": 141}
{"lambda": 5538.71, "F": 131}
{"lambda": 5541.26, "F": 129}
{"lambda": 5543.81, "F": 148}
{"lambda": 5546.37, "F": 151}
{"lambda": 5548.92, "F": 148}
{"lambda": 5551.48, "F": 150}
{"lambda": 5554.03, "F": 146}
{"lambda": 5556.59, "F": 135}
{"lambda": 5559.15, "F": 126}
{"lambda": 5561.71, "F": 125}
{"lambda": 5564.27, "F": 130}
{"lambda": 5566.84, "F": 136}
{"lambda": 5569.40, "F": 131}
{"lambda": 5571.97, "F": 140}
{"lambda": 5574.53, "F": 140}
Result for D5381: -1.04 angstrom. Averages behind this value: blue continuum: 136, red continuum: 131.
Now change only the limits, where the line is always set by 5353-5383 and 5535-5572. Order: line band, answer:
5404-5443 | 1.9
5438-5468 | 0.8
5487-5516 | 0.1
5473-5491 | 1.4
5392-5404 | 0.8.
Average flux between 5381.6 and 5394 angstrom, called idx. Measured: 139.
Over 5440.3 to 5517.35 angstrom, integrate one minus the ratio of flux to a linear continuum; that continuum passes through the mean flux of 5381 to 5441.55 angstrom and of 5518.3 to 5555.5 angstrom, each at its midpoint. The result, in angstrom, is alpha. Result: 1.3 angstrom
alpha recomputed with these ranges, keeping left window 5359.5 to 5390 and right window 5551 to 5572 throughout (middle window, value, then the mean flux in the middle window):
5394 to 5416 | 1.0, 132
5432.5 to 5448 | 0.5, 133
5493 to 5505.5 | -0.3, 140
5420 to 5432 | 1.0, 127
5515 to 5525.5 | -0.4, 141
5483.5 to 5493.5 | 0.3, 133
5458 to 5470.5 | 0.0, 137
